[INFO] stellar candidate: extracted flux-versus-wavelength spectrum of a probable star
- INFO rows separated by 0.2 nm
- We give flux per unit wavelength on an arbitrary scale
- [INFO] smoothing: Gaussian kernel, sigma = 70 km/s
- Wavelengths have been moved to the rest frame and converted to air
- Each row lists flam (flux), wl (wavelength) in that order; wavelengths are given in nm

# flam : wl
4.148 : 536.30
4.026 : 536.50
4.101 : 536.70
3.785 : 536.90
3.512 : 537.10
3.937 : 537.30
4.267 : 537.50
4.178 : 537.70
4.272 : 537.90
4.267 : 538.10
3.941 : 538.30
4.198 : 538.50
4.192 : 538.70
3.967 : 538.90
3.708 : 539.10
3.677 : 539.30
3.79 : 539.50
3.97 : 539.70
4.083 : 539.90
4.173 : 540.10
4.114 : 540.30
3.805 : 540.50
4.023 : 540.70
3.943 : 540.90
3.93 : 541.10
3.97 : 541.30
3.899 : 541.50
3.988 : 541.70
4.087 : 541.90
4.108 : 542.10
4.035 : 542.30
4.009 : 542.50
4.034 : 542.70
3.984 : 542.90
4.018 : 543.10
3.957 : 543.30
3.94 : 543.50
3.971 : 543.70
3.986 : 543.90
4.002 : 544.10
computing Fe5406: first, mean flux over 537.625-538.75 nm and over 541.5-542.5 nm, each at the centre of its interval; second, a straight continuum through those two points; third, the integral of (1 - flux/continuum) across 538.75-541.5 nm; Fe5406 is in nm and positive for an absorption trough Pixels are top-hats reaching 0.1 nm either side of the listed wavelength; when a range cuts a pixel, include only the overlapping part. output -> 0.11 nm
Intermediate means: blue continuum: 4.17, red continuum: 4.03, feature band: 3.94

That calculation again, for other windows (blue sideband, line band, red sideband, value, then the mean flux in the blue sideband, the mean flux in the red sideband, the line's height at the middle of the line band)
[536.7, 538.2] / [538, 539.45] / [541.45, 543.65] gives 0.02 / 4.04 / 4.01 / 4.03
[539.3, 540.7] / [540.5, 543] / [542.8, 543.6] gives -0.01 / 3.97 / 3.97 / 3.97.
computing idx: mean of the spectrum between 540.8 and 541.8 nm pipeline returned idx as 3.95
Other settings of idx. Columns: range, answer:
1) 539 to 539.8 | 3.79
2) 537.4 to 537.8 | 4.22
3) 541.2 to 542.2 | 4.01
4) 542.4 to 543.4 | 4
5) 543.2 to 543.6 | 3.95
